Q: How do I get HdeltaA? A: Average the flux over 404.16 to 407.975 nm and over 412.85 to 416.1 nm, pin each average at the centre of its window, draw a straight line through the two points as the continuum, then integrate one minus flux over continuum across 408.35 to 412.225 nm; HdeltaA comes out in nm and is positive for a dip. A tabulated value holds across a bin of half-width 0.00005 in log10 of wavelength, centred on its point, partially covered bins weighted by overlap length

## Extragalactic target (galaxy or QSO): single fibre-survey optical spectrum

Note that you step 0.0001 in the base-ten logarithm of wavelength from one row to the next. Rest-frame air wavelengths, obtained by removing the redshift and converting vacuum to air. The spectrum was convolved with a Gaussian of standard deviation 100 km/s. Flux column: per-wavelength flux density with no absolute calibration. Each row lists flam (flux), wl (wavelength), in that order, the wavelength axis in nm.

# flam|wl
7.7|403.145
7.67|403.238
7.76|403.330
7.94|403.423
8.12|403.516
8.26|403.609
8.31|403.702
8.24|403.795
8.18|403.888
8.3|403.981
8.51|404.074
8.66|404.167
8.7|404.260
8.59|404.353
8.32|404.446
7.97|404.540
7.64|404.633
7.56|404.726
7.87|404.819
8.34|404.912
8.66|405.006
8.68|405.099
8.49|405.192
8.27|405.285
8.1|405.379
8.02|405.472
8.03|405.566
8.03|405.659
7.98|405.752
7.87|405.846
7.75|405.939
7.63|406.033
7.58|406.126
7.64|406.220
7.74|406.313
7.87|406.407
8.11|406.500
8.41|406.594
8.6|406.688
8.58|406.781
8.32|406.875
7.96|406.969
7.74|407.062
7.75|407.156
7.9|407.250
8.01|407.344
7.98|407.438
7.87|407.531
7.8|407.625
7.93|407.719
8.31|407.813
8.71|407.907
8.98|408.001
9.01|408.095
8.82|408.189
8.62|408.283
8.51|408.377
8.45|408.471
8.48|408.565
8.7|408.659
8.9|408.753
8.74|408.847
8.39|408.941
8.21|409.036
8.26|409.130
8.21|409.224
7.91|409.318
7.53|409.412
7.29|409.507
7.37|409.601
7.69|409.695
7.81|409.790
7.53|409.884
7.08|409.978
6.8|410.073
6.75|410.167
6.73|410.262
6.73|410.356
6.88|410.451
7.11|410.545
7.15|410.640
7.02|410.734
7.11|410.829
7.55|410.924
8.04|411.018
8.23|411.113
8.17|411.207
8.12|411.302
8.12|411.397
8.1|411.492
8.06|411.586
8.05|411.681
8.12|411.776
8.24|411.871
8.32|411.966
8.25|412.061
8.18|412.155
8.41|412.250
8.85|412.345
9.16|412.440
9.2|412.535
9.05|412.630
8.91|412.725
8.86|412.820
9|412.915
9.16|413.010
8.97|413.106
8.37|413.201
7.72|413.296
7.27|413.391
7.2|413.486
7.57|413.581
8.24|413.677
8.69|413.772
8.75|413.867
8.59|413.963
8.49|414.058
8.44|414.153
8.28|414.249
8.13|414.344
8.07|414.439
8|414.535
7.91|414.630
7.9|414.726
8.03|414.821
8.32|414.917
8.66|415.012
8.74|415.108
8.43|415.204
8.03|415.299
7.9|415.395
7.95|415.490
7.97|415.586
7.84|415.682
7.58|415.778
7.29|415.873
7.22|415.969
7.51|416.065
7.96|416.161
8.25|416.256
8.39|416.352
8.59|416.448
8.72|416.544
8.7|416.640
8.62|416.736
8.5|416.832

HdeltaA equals 0.14 nm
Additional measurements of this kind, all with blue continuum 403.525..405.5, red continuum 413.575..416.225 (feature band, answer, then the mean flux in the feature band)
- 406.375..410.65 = 0.12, 7.97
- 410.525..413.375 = -0.04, 8.25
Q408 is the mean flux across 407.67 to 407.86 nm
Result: 8.1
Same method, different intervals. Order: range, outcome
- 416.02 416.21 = 7.77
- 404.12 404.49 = 8.58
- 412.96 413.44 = 8.3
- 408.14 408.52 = 8.6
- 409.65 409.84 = 7.74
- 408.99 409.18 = 8.25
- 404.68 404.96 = 7.92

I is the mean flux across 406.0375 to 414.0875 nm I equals 8.09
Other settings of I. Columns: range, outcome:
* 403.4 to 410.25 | 8.1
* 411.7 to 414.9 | 8.37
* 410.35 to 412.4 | 7.88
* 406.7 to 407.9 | 8.05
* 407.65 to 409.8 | 8.3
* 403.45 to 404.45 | 8.38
